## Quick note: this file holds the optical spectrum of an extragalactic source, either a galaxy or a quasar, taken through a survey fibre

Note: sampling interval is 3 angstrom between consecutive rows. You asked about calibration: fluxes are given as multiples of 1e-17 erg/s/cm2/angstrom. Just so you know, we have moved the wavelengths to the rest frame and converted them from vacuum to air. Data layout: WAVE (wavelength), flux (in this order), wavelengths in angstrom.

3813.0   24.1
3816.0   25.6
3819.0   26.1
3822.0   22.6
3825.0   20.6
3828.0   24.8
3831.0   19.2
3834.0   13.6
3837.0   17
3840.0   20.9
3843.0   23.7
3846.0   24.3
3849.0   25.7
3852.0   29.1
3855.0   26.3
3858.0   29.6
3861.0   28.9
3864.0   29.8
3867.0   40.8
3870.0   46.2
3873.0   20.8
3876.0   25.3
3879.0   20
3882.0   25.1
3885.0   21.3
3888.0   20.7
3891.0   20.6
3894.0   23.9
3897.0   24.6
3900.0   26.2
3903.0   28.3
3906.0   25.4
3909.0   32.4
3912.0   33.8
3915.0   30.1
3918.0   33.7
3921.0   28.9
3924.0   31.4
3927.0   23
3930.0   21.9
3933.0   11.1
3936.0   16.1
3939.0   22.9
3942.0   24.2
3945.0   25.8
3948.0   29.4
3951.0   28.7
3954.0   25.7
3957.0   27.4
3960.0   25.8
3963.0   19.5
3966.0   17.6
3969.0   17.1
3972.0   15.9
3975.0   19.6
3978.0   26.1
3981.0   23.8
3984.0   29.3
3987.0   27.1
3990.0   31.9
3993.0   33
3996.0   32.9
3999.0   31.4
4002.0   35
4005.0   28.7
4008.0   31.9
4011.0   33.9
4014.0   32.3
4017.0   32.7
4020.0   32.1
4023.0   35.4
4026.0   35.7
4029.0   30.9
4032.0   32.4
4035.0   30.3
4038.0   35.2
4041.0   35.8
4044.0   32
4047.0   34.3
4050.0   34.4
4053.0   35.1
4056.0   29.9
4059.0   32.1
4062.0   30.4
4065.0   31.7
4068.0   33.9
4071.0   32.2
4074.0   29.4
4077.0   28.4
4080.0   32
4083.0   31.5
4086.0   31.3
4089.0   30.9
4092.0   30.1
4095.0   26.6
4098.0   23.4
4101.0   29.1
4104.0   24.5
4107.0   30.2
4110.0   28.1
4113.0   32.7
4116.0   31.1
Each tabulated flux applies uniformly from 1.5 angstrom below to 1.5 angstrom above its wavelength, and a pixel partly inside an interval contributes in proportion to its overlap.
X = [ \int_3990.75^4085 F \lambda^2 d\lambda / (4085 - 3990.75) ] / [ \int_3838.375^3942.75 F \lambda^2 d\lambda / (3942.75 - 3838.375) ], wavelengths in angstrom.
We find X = 1.3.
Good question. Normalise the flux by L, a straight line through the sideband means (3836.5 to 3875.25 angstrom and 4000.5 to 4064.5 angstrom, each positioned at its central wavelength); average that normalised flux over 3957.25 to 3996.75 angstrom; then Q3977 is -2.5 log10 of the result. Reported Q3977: 0.27 mag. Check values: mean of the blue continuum 28.2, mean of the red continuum 32.9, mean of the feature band 24.5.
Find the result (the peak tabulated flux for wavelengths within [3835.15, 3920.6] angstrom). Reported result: 46.2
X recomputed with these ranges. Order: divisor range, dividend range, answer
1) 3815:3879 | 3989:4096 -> 1.38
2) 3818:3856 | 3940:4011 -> 1.27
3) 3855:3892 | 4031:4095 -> 1.28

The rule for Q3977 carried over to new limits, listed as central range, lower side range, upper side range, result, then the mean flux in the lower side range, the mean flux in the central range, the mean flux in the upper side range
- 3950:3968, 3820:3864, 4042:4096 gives 0.16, 23.6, 23.8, 31.5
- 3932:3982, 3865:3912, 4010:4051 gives 0.33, 27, 22.3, 33.4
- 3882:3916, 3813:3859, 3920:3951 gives -0.11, 23.2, 26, 23.6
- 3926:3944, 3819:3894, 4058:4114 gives 0.31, 24.9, 19.9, 29.9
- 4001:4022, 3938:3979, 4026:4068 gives -0.12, 23.2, 32.4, 32.8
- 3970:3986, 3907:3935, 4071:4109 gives 0.21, 27.1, 22.9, 29.1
